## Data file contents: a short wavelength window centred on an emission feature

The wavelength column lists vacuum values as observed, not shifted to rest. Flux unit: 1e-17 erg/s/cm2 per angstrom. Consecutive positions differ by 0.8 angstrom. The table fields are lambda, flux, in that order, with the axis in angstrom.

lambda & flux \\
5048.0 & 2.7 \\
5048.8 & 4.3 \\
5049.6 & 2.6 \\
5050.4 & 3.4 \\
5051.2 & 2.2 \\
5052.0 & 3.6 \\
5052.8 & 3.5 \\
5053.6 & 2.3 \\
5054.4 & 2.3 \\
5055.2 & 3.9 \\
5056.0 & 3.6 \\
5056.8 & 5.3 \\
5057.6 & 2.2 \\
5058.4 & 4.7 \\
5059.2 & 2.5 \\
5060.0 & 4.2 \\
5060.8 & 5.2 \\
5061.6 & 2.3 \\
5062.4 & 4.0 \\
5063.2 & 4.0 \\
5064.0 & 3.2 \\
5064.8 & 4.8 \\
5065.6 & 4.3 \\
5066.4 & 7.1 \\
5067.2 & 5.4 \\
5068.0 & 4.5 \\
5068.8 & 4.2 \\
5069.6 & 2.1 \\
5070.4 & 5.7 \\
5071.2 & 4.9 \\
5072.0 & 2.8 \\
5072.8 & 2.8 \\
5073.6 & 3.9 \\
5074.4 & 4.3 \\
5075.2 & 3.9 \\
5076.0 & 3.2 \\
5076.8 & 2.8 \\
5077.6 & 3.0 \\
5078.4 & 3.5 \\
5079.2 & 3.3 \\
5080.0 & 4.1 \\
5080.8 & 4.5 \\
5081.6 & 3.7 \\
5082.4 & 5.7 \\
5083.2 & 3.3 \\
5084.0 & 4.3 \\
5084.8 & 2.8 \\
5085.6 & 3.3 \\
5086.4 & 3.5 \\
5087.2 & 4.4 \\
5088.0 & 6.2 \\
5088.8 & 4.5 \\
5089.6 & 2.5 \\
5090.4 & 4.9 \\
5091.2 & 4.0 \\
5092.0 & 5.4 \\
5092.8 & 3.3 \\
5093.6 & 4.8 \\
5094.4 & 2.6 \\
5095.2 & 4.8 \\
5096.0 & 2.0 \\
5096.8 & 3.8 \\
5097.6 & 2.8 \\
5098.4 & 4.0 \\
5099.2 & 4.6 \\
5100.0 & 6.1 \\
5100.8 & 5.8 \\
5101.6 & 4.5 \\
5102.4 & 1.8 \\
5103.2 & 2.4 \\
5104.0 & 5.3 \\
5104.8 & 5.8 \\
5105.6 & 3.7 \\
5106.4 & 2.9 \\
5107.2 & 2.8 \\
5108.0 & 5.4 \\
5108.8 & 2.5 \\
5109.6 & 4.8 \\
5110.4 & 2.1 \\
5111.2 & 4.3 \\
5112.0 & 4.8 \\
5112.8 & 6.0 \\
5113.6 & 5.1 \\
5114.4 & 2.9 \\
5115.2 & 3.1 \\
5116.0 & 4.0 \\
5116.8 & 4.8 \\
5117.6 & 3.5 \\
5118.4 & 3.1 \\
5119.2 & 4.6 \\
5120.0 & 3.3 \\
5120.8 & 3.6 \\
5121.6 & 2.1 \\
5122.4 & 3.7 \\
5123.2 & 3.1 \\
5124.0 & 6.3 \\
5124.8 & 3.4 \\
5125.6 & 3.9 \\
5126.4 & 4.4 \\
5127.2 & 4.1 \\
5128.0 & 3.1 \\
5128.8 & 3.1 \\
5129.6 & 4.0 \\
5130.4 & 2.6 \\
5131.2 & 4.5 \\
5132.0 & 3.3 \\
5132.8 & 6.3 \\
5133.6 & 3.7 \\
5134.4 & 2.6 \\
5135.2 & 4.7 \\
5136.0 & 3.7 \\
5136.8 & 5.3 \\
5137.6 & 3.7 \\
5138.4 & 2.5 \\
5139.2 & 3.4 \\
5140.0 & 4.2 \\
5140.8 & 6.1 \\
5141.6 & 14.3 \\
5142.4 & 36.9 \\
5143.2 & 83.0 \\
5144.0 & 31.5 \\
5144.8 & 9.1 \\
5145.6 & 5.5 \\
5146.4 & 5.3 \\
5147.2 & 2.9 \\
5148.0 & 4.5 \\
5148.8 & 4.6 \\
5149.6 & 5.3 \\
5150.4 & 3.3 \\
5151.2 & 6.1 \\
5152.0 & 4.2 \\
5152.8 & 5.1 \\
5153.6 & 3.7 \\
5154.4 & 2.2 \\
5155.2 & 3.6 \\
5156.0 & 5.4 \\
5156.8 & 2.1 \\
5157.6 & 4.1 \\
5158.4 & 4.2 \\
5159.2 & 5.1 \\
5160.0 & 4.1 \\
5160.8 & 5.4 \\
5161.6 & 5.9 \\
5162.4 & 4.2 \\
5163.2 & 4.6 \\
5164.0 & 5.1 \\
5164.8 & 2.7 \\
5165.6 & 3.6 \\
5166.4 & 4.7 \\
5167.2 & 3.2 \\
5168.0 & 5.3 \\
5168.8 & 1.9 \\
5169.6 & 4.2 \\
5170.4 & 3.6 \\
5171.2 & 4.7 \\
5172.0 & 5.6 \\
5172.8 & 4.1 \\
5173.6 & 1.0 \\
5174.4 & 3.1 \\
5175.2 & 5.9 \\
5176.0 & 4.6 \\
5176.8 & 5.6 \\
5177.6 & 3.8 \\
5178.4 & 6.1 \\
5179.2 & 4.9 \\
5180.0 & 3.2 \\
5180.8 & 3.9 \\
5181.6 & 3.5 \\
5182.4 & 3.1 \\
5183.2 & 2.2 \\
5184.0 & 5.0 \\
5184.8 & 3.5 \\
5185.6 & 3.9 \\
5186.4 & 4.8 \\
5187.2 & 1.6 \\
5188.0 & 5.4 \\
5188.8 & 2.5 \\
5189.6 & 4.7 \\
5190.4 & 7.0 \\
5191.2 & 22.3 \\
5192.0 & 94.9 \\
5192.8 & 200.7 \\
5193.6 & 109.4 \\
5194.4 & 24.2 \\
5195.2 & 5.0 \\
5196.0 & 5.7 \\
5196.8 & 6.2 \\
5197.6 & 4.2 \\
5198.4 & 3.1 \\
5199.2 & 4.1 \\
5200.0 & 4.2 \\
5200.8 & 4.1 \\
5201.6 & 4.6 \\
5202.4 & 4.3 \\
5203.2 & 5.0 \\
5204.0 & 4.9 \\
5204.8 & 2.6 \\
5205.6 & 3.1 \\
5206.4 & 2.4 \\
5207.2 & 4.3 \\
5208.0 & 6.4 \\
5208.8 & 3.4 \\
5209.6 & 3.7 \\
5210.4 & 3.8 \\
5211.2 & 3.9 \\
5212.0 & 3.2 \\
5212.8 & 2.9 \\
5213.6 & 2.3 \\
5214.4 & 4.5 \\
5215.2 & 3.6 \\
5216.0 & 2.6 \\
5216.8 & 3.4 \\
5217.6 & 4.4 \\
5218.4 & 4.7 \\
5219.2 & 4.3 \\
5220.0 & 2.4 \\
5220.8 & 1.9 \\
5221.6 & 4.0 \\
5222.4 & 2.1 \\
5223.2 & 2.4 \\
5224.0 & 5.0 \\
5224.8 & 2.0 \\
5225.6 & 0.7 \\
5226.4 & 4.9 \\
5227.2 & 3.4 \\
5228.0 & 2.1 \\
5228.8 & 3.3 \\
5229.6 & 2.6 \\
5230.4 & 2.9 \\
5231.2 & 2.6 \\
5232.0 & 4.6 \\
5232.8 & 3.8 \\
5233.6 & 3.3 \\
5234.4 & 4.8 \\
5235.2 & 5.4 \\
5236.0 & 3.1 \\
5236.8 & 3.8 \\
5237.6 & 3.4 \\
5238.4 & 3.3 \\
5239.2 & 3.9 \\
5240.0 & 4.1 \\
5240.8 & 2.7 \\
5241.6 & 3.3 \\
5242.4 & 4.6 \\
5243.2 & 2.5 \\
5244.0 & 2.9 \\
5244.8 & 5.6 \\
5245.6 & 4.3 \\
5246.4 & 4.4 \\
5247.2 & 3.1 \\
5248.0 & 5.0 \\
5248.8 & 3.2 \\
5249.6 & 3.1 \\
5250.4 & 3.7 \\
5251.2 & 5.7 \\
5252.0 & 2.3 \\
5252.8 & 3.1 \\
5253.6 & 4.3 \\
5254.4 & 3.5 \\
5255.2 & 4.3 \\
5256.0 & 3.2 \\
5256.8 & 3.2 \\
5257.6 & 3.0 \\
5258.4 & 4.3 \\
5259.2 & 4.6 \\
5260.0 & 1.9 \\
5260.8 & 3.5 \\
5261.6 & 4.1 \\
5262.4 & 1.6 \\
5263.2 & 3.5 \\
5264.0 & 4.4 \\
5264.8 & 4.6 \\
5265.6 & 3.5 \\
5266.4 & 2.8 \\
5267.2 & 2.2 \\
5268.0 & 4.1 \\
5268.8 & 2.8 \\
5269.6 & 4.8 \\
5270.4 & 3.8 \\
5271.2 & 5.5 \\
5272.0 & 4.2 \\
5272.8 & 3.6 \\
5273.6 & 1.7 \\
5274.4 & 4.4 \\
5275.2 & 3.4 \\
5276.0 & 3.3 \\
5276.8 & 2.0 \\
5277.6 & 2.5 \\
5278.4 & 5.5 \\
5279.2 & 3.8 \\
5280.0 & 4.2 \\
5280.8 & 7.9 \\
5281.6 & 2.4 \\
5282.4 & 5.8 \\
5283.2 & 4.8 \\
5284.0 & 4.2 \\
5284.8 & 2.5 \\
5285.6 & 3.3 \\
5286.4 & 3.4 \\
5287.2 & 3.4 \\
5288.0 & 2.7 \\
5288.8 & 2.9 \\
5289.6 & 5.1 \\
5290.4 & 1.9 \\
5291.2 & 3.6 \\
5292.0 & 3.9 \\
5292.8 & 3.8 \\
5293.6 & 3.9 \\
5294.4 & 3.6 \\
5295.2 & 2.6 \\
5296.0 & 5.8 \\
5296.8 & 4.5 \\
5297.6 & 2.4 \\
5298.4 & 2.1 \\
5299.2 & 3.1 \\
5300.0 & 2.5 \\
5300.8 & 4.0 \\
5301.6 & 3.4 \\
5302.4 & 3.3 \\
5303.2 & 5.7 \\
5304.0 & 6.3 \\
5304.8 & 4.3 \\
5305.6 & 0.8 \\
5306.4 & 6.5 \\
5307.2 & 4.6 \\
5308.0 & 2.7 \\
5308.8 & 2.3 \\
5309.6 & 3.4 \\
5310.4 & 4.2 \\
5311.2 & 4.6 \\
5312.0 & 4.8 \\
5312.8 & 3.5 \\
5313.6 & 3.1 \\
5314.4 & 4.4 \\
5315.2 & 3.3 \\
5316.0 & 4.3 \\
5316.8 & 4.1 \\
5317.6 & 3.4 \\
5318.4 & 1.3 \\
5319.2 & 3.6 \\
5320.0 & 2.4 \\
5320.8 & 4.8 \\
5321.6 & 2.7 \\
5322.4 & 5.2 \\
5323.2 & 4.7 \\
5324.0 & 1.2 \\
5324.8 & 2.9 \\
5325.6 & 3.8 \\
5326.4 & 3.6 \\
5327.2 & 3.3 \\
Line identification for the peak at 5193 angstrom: [O III]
